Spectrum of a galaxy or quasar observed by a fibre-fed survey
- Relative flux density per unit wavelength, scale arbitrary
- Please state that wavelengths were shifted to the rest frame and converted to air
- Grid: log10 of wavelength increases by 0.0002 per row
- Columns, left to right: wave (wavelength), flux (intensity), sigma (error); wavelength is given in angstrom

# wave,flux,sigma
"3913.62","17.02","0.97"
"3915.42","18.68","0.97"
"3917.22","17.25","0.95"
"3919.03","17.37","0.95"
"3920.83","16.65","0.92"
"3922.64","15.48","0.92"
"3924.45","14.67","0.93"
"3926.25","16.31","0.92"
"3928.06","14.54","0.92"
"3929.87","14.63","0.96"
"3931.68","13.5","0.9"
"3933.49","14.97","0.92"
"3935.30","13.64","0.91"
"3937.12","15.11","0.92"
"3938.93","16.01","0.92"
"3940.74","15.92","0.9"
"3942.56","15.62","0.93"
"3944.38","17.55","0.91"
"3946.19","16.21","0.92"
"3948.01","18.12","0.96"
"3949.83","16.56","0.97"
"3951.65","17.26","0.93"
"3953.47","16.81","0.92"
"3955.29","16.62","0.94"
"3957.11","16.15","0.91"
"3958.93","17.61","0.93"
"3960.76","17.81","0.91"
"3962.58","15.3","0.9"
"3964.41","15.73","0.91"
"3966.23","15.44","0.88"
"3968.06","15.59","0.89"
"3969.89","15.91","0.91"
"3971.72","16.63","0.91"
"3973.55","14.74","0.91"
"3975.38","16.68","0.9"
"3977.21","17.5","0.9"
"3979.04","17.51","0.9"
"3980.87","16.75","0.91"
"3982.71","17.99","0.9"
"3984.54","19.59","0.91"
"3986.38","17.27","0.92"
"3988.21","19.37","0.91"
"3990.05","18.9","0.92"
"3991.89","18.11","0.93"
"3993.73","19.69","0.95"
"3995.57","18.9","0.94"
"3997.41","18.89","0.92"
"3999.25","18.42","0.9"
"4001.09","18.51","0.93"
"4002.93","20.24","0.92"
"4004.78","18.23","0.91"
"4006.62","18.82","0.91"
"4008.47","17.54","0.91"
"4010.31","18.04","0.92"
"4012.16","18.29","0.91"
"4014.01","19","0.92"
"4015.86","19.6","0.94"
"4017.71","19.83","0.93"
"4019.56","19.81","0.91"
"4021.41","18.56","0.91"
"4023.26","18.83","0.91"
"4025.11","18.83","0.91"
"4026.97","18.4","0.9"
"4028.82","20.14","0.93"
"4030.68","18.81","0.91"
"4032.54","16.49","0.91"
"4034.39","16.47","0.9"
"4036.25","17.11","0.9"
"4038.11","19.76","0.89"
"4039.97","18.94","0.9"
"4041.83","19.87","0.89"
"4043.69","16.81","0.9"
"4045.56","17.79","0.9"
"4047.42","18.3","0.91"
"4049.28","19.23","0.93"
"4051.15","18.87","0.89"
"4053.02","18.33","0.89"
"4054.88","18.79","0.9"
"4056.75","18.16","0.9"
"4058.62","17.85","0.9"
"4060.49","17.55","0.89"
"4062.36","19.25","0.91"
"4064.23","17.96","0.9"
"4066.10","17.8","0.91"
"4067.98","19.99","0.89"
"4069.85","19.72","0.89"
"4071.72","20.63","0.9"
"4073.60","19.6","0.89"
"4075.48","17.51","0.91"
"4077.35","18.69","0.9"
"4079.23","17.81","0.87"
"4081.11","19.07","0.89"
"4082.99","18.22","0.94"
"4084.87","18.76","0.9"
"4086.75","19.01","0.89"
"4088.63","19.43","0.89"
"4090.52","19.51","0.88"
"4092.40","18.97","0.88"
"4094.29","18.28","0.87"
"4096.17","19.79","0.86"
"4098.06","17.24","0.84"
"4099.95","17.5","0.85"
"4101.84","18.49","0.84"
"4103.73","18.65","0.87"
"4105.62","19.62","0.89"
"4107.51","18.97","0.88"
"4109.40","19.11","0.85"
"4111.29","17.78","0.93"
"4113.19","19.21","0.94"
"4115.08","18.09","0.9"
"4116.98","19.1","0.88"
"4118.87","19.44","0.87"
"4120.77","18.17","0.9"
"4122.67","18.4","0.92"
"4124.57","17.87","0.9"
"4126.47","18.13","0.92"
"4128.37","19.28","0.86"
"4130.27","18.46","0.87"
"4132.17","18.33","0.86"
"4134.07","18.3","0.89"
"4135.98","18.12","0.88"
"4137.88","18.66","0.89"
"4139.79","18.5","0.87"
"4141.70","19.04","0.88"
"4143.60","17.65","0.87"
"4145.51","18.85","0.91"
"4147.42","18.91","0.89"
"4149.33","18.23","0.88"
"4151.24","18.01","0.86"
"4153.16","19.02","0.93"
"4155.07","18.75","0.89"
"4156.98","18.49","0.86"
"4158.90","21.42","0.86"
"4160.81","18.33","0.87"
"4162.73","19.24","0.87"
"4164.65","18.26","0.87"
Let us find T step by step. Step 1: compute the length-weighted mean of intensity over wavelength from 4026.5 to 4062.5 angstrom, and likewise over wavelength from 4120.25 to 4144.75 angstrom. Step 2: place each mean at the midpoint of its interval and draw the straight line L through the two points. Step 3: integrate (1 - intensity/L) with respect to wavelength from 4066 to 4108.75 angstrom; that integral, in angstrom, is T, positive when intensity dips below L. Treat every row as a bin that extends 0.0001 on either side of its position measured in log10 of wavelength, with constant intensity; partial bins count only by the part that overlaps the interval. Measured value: -1.2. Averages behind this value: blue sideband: 18.3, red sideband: 18.4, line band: 18.9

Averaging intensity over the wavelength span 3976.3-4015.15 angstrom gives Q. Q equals 18.5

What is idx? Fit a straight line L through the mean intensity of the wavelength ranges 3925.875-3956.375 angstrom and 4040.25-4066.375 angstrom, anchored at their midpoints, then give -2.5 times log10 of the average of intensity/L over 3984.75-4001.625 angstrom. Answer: -0.10 mag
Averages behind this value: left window 15.8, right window 18.4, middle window 18.7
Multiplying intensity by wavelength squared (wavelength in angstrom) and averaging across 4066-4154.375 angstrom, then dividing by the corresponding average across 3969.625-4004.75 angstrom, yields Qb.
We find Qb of 1.1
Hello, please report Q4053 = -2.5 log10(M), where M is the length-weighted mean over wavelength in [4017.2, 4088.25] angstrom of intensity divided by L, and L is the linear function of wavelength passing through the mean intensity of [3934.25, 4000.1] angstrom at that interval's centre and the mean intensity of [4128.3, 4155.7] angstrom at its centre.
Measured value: -0.05 mag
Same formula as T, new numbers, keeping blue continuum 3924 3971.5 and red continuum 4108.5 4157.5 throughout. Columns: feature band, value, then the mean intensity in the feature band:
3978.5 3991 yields -1.3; 18.2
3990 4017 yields -3.3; 18.7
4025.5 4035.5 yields -0.6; 18.1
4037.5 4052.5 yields -1.2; 18.7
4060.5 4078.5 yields -1.3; 18.9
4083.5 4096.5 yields -0.8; 19.1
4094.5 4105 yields -0.2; 18.4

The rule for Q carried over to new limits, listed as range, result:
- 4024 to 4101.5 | 18.6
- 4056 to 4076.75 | 18.7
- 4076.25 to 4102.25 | 18.6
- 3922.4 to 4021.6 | 17.1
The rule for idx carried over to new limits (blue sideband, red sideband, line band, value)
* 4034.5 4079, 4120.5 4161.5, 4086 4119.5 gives -0.01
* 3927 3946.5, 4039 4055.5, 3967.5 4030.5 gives -0.07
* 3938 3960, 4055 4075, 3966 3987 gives 0.02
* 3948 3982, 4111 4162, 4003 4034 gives -0.09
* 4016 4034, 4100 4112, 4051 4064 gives 0.02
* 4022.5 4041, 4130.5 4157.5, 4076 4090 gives -0.02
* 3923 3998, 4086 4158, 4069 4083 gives -0.05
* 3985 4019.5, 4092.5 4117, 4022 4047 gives 0.02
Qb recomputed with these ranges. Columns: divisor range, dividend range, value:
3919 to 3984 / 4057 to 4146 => 1.24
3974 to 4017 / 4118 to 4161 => 1.09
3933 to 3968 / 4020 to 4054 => 1.19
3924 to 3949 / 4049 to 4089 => 1.29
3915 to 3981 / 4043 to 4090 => 1.22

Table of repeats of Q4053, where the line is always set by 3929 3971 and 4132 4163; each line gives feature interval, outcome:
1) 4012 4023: -0.14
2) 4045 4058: -0.07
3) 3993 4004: -0.15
